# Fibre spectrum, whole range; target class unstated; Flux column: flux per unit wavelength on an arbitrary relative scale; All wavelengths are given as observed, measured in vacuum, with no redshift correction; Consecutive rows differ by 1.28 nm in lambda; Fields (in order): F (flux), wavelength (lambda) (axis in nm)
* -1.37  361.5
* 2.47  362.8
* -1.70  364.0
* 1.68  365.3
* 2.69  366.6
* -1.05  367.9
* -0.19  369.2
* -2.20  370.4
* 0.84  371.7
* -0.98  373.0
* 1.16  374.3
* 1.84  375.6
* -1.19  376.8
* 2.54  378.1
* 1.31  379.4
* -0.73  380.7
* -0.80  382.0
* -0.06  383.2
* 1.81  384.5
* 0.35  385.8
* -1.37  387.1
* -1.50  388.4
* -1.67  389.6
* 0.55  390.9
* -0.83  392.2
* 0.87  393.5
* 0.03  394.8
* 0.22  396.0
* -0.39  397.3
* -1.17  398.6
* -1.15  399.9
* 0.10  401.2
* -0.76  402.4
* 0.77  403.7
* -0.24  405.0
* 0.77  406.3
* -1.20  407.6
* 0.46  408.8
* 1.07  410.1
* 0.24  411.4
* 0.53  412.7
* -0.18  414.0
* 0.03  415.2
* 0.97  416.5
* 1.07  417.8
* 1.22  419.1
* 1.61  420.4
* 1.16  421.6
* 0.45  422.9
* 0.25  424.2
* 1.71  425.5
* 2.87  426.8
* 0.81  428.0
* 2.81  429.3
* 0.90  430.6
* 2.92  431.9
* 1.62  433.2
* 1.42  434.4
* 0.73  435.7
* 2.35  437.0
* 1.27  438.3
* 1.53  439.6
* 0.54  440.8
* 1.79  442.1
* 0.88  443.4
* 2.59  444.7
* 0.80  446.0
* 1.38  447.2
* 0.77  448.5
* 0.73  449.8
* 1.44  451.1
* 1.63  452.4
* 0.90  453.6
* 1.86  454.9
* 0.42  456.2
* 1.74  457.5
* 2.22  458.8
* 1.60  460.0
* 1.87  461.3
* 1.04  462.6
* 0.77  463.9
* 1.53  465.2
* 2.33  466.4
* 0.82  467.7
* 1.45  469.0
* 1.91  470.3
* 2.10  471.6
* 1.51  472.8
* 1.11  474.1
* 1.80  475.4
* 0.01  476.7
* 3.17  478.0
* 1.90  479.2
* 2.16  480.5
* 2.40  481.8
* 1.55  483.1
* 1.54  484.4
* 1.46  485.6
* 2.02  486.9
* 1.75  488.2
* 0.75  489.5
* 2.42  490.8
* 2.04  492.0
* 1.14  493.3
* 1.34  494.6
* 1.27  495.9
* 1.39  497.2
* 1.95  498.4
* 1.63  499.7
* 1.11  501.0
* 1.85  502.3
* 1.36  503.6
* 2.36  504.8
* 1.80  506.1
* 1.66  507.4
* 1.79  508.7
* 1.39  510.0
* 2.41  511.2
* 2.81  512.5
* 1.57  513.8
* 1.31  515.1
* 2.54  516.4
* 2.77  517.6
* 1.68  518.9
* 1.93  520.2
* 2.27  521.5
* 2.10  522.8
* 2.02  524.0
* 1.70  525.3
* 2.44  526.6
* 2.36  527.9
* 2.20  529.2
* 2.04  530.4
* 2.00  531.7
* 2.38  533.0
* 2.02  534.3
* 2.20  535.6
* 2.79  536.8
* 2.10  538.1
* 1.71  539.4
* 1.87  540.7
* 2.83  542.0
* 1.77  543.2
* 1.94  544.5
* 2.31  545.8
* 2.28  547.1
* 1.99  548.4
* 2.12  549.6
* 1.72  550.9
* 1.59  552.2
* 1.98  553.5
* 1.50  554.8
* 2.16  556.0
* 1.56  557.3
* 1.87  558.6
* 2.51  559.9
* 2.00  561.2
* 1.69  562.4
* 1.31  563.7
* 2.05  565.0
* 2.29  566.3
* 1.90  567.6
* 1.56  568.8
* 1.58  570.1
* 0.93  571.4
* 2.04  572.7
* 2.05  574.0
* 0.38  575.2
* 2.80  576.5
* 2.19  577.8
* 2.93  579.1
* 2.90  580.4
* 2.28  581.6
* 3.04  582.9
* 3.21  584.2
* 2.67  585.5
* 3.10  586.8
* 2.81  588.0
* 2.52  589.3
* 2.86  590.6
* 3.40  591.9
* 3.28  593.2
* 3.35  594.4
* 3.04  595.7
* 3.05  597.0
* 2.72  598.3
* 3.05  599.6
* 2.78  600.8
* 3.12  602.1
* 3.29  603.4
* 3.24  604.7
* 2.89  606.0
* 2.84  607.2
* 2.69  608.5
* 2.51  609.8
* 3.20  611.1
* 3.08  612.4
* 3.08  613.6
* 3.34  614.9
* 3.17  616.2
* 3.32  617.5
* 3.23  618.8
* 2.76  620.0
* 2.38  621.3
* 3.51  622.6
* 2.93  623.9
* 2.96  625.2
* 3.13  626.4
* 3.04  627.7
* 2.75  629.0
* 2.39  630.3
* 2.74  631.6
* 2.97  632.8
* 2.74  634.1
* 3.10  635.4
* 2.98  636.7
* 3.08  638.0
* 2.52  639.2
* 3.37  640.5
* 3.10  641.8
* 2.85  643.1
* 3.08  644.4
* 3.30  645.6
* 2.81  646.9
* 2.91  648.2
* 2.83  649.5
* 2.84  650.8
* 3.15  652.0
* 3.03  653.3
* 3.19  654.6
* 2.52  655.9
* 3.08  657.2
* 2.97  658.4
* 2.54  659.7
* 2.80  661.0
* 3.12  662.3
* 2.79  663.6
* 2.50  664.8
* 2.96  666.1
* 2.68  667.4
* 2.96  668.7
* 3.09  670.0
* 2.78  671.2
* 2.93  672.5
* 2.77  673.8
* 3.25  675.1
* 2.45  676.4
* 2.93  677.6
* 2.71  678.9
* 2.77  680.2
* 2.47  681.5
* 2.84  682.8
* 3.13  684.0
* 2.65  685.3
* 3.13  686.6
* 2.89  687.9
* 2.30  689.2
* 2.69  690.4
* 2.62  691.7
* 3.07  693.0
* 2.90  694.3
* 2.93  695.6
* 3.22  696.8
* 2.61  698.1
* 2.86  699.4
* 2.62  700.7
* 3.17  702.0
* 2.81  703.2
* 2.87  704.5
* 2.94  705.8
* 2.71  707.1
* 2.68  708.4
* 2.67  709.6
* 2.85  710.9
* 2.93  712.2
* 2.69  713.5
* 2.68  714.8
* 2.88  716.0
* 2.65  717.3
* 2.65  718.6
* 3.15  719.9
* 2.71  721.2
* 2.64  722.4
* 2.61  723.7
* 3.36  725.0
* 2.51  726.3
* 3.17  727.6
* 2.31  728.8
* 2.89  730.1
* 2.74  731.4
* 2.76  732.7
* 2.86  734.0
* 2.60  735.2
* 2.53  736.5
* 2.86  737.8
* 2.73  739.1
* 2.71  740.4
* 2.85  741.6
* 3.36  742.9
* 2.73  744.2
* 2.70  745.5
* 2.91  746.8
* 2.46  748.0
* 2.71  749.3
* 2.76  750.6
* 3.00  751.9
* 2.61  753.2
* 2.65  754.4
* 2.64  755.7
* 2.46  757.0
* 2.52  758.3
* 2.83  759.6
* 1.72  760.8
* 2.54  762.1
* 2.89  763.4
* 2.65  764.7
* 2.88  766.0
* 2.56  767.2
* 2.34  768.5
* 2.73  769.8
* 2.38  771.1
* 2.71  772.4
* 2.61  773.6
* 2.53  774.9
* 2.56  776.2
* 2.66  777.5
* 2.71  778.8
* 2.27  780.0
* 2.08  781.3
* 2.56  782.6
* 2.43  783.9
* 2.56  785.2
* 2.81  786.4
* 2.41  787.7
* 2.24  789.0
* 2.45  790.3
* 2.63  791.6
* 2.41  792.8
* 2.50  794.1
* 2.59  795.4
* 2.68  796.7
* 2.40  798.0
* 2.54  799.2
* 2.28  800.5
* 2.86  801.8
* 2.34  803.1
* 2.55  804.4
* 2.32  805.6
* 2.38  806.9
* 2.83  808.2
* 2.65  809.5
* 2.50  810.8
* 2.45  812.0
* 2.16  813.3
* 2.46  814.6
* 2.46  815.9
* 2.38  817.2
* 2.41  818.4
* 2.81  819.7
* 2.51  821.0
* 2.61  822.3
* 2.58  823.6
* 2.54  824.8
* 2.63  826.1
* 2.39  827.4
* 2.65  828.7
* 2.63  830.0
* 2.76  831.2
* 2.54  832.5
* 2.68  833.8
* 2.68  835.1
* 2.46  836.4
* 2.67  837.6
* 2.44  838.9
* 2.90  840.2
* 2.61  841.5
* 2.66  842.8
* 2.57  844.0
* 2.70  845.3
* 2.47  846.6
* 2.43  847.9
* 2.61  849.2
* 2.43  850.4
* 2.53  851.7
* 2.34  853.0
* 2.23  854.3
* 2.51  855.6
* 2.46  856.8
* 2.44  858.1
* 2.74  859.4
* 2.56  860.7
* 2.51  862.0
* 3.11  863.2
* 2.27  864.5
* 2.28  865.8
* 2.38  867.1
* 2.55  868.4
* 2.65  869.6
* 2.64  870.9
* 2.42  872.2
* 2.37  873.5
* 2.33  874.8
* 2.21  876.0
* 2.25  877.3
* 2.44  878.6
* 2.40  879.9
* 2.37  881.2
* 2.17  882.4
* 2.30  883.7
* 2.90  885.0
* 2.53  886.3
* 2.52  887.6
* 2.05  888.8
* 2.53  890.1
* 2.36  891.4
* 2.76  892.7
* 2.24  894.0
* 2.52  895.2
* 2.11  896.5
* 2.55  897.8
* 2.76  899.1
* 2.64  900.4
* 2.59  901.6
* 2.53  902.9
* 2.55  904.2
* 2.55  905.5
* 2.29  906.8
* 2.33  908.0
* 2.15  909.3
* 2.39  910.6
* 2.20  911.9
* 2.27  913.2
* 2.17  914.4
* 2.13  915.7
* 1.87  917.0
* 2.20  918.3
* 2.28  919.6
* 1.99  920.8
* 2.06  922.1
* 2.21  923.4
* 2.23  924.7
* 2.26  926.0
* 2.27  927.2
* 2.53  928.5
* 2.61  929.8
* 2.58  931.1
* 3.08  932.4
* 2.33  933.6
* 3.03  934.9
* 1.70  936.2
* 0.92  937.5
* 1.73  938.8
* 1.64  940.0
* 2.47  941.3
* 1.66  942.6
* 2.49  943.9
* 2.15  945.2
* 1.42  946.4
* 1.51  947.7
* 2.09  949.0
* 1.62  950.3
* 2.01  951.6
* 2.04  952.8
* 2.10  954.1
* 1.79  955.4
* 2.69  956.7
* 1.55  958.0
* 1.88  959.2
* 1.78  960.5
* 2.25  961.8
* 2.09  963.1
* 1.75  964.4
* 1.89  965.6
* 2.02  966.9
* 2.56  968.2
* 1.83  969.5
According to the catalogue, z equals 0.11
